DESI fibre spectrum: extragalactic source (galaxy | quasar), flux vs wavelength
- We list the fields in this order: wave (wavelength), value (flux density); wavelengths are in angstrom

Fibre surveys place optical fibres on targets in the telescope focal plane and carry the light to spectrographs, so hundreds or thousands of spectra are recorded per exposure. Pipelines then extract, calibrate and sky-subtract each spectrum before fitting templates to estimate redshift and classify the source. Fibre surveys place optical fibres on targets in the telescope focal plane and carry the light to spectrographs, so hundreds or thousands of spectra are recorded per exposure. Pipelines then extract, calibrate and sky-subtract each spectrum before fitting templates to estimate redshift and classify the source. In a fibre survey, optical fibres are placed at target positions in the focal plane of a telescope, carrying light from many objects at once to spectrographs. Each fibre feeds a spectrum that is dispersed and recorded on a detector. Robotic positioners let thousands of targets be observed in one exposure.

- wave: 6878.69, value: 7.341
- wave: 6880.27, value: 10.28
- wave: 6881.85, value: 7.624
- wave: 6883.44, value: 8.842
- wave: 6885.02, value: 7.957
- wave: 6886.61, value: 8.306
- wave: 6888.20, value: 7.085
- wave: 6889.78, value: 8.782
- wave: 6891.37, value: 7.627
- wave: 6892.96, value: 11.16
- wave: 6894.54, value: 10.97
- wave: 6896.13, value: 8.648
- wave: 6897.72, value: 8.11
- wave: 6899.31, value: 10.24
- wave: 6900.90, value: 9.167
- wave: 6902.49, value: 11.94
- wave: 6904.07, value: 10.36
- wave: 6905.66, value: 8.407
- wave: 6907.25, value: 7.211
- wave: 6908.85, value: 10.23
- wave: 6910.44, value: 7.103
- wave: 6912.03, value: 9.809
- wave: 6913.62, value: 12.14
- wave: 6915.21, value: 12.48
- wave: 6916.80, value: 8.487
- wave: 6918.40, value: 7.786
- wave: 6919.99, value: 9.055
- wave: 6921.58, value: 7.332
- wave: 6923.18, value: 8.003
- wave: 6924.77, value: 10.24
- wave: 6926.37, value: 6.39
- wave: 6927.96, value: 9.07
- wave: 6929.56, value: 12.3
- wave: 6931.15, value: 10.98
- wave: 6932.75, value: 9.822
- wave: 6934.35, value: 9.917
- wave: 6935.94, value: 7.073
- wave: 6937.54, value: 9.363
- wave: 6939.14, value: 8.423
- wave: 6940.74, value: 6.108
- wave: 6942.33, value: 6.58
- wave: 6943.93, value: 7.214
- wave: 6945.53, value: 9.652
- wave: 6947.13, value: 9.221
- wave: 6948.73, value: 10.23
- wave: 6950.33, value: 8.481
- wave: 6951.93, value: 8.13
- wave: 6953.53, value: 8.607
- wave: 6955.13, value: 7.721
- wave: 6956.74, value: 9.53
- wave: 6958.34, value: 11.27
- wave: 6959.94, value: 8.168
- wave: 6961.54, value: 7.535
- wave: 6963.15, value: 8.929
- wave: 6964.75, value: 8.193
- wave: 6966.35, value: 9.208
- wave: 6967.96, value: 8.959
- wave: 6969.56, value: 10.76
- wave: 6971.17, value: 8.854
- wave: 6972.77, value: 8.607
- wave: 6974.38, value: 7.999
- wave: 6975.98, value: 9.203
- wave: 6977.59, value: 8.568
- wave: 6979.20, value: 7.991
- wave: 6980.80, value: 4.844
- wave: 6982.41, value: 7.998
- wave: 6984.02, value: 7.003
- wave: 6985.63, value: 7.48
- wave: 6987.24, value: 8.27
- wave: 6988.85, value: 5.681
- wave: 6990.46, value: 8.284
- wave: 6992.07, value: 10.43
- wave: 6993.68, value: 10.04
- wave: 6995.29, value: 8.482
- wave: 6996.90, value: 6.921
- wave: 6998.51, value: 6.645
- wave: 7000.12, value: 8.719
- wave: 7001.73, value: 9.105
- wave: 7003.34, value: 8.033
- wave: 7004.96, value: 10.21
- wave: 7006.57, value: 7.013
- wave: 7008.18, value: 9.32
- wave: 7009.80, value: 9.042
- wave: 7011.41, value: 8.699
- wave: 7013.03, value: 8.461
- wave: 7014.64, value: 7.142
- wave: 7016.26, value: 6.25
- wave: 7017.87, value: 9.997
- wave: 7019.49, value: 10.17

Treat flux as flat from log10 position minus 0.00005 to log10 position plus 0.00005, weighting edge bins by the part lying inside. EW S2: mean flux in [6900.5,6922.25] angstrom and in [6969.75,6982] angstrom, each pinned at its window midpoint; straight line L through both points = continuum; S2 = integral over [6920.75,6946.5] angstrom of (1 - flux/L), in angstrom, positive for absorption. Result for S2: 0.9 angstrom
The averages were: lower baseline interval 9.41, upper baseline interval 8.15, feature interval 8.66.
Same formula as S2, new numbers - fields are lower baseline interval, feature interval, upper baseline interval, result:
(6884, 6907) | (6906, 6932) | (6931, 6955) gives -1.2 angstrom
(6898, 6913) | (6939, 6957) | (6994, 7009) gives 1.3 angstrom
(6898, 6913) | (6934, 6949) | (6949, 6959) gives 1.4 angstrom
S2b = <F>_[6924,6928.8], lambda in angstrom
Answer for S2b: 8.58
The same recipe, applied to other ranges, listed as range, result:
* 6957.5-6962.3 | 9.02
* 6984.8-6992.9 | 8.03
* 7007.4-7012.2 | 9.02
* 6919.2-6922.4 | 8.18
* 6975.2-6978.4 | 8.86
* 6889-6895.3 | 9.63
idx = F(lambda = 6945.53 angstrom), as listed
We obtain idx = 9.652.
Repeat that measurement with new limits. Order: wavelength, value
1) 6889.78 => 8.782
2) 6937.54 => 9.363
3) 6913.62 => 12.14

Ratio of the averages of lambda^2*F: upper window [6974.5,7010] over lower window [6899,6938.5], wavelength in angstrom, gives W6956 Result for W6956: 0.9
